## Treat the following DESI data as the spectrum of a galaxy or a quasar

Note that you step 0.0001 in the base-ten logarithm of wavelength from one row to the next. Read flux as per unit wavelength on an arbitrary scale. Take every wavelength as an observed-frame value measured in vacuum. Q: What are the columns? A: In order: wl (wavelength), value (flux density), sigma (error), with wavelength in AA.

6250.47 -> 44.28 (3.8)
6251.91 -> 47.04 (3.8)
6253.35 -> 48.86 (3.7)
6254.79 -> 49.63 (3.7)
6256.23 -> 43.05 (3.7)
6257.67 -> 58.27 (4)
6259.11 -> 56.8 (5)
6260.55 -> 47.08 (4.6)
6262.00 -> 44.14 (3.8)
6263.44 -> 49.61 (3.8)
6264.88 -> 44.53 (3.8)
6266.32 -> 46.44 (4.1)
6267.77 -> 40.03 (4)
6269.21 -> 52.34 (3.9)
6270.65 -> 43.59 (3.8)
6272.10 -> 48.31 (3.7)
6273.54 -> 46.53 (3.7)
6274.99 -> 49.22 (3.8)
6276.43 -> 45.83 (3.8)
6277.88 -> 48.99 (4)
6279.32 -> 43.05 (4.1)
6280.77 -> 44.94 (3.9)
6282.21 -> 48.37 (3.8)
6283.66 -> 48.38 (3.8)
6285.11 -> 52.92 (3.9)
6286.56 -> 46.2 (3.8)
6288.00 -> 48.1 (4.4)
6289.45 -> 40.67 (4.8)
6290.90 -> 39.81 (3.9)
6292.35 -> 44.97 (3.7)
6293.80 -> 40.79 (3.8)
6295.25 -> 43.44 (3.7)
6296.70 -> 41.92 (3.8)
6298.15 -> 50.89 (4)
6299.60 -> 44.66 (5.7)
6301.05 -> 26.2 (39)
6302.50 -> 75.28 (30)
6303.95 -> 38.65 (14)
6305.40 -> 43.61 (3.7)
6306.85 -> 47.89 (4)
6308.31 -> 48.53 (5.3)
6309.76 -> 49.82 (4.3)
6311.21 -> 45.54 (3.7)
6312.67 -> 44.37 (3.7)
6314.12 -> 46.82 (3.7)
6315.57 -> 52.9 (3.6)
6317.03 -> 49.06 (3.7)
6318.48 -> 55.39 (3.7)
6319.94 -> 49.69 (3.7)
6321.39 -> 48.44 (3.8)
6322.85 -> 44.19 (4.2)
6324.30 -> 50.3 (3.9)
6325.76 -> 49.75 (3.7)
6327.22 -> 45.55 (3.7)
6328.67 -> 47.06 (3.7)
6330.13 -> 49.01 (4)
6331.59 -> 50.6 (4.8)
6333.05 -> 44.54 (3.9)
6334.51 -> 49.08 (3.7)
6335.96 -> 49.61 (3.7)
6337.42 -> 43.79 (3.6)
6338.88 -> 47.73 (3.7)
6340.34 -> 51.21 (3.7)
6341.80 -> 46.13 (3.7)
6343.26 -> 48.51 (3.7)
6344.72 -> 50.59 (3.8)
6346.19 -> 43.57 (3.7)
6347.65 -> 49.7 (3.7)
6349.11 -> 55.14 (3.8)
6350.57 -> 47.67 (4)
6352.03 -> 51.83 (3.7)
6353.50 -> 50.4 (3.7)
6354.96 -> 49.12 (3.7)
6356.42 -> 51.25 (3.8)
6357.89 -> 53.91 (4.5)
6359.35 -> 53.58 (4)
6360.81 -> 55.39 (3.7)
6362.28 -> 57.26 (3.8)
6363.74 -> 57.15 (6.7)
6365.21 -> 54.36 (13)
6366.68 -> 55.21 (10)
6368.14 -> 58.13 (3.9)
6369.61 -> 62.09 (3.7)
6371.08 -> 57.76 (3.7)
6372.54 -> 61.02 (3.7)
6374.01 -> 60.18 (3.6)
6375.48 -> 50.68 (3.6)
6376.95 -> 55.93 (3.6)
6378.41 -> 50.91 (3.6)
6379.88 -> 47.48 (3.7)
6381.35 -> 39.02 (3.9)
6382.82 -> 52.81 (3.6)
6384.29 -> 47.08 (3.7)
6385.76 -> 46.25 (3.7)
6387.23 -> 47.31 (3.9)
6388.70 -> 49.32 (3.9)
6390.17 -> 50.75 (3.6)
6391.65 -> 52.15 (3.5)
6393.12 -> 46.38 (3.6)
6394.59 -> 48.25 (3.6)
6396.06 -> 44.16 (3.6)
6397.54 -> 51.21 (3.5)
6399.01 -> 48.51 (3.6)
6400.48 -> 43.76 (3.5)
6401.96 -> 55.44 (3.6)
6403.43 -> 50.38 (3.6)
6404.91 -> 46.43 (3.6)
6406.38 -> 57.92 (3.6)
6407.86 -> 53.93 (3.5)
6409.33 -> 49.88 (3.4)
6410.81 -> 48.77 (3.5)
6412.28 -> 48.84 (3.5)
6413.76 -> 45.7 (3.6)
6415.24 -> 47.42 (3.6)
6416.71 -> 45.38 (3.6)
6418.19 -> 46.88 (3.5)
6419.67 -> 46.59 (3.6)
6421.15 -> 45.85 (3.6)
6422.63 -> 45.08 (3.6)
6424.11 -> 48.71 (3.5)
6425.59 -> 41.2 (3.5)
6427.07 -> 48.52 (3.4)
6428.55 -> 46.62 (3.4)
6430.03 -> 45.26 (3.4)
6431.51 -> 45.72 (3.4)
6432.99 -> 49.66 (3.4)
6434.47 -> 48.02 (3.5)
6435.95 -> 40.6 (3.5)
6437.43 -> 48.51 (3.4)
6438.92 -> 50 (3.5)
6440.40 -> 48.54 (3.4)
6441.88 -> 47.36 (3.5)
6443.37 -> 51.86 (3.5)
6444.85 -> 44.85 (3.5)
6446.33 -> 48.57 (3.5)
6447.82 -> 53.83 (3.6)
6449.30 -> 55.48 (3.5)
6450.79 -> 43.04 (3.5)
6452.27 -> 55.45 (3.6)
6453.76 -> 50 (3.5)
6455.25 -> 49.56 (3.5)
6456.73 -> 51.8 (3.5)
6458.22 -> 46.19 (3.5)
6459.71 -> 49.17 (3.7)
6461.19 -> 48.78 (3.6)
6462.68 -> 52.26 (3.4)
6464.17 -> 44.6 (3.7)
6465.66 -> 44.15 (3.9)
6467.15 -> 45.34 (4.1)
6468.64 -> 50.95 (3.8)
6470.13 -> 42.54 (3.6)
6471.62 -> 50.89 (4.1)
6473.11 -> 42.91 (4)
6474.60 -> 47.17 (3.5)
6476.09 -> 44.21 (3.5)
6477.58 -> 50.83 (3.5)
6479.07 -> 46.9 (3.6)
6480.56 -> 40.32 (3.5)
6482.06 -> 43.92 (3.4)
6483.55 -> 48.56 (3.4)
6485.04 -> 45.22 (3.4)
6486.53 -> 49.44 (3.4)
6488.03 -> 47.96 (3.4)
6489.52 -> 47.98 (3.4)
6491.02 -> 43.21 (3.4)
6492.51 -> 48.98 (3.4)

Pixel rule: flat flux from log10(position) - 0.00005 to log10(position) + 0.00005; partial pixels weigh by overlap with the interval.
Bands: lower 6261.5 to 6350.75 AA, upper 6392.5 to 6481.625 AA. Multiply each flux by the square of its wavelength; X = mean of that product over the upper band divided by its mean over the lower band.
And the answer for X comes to 1.1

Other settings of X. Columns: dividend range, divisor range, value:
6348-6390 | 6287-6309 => 1.20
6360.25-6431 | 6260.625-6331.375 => 1.11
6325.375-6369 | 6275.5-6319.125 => 1.10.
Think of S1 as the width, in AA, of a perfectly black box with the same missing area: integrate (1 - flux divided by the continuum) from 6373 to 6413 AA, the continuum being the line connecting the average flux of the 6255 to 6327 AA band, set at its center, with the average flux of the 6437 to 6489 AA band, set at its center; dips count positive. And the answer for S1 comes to -1.82 AA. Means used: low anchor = 47.2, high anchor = 48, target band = 49.8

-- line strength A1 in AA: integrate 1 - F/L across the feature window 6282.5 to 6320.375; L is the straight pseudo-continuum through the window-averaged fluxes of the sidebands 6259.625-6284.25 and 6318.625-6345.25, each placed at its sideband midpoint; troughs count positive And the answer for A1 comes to 0.5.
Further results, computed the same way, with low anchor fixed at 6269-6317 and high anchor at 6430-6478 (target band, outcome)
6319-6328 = -0.27 AA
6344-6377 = -4.75 AA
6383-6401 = -0.24 AA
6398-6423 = -0.54 AA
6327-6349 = -0.52 AA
